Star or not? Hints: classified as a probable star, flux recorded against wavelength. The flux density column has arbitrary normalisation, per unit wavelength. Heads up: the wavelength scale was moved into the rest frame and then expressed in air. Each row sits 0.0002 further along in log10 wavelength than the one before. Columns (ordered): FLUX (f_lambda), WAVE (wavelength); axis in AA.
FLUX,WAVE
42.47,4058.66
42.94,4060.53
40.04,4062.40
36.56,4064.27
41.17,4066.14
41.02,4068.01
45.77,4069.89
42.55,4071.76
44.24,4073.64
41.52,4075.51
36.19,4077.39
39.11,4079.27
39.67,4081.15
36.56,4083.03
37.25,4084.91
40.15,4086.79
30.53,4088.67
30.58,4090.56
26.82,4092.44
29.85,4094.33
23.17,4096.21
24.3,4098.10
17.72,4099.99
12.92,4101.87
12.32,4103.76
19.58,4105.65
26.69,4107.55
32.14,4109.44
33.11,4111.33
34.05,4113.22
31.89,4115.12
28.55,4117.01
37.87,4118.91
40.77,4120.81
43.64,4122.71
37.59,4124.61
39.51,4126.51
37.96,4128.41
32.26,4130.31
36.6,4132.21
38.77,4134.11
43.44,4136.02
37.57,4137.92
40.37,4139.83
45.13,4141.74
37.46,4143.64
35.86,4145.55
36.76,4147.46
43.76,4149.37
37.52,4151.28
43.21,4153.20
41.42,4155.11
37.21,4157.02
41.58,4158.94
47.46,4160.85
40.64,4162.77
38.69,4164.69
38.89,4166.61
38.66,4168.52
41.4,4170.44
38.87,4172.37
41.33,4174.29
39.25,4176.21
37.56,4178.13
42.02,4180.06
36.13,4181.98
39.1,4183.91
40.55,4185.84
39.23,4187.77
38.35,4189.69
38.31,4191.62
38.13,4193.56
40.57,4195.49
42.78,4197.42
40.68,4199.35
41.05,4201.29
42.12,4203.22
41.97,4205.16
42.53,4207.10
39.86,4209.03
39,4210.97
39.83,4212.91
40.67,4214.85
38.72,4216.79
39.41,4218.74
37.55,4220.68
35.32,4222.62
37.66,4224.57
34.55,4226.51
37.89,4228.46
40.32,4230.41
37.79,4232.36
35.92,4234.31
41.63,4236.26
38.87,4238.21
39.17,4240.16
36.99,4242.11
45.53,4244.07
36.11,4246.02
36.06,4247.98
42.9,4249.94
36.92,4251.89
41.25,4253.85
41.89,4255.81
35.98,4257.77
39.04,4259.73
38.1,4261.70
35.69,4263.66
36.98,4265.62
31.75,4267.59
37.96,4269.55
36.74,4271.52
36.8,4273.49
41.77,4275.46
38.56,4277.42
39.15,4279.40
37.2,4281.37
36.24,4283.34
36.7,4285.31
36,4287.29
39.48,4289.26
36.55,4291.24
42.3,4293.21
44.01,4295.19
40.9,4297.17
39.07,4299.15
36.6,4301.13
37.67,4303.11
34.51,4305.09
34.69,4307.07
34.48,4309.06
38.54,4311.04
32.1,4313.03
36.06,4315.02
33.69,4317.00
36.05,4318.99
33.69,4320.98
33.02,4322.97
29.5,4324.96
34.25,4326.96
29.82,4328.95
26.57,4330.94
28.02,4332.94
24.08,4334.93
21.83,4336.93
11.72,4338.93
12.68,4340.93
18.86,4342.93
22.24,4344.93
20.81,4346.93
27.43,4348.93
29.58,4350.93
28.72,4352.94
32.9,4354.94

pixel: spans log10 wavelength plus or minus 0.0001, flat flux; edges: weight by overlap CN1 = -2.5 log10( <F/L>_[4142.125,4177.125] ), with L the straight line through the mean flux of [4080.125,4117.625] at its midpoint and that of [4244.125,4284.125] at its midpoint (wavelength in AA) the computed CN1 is -0.25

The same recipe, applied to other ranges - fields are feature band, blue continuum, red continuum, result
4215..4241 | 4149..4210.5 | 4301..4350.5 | -0.05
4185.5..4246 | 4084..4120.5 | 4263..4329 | -0.19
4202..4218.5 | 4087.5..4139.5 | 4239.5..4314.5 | -0.15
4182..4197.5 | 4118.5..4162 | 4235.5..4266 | 0.00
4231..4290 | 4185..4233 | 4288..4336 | -0.03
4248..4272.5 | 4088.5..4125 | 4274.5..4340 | -0.15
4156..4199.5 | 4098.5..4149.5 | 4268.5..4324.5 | -0.15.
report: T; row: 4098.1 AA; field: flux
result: 24.3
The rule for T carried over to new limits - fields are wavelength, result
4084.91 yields 37.25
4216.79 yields 38.72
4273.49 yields 36.8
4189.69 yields 38.35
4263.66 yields 35.69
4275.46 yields 41.77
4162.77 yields 40.64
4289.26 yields 39.48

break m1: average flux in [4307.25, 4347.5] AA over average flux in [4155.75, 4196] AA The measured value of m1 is 0.71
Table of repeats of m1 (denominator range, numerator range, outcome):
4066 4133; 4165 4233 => 1.18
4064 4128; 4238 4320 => 1.13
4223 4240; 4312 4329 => 0.88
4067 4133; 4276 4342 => 1.01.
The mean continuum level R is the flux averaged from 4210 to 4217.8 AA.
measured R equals 39.5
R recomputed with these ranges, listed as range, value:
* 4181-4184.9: 37.6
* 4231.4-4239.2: 38.6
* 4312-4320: 34.5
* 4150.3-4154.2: 40.4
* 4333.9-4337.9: 23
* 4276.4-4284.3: 37.8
